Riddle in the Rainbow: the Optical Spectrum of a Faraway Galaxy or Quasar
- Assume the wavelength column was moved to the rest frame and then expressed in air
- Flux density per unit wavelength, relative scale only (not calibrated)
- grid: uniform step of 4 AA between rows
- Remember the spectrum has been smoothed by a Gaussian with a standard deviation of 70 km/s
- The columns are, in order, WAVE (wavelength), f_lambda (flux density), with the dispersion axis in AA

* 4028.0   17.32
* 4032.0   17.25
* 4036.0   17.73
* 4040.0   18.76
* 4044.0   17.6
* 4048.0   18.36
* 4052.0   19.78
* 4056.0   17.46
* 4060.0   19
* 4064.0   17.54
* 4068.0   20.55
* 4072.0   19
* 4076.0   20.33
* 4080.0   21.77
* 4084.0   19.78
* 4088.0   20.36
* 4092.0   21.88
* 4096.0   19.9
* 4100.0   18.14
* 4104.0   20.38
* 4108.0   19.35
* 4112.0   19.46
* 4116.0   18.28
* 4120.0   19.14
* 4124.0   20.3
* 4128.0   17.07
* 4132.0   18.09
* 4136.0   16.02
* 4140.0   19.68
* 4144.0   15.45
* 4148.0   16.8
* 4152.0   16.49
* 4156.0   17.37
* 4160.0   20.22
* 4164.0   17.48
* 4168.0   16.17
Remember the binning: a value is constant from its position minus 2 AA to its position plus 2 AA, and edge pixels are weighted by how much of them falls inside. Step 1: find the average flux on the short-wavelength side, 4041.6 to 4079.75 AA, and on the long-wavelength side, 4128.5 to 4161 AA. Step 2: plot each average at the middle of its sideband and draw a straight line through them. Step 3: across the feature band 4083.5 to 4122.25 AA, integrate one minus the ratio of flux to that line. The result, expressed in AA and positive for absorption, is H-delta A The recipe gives -3.1 AA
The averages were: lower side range 19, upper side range 17.4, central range 19.7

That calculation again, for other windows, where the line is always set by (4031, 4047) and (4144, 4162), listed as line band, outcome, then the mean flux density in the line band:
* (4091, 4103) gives -1.5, 19.8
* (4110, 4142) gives -1.7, 18.5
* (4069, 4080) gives -1.5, 20.1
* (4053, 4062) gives -0.3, 18.4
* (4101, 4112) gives -1.2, 19.6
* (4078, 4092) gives -2.4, 20.8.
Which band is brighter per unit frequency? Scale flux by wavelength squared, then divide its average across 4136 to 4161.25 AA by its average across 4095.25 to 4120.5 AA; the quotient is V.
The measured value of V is 0.93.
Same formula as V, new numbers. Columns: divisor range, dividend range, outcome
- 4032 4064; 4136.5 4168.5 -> 1.01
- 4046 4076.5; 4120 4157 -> 0.96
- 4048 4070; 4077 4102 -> 1.10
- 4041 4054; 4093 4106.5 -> 1.08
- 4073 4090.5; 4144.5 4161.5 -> 0.88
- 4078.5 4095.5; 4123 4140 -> 0.88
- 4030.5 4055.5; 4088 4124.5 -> 1.11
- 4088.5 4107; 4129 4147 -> 0.88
